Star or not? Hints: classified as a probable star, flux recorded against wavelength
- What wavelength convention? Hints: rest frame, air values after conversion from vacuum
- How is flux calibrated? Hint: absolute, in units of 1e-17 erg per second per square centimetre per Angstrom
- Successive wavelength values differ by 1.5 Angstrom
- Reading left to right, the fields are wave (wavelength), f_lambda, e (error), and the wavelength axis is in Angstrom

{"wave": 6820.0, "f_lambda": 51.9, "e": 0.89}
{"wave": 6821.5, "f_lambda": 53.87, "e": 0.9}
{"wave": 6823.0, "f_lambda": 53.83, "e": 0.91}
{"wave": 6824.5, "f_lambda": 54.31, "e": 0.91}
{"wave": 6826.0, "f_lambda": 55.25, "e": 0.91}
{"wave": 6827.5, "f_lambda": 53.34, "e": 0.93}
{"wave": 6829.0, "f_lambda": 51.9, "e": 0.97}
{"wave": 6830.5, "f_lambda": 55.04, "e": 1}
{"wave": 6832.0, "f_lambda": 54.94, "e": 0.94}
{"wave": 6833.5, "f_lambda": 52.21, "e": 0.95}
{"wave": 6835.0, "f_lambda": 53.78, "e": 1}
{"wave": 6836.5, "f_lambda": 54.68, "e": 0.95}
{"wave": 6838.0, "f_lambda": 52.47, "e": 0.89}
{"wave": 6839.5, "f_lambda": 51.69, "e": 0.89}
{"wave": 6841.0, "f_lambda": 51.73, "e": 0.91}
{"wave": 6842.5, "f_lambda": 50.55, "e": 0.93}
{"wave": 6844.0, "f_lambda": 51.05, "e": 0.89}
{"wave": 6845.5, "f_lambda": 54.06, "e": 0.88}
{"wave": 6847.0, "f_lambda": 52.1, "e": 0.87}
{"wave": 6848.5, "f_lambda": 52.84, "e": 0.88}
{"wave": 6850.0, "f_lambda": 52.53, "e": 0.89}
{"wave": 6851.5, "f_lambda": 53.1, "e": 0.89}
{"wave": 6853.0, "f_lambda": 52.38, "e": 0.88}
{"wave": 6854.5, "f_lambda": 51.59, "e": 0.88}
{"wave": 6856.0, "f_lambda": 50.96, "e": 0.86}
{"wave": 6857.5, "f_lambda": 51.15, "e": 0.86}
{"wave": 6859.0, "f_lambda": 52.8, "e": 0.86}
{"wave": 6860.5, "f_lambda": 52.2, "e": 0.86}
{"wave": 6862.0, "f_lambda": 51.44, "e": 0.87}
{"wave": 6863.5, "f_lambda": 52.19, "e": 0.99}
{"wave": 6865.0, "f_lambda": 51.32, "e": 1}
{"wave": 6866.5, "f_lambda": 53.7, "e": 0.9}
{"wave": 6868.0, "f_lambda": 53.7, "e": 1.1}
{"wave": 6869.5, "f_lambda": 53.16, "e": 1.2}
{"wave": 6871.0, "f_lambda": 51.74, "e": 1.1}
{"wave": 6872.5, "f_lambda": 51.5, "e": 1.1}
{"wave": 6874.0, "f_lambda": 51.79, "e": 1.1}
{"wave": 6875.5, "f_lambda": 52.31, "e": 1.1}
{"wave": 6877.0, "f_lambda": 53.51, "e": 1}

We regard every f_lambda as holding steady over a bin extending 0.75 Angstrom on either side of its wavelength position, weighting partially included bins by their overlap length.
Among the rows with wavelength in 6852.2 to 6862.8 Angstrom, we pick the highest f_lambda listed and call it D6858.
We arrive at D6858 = 52.8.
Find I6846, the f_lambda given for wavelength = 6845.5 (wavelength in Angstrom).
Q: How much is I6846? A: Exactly 54.06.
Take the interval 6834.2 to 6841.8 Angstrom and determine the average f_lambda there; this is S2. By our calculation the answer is 52.9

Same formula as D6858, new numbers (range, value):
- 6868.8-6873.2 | 53.16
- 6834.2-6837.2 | 54.68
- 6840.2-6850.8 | 54.06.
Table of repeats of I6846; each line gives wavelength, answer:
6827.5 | 53.34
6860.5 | 52.2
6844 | 51.05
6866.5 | 53.7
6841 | 51.73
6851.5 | 53.1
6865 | 51.32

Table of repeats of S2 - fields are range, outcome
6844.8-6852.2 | 52.9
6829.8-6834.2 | 54.1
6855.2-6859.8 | 51.6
